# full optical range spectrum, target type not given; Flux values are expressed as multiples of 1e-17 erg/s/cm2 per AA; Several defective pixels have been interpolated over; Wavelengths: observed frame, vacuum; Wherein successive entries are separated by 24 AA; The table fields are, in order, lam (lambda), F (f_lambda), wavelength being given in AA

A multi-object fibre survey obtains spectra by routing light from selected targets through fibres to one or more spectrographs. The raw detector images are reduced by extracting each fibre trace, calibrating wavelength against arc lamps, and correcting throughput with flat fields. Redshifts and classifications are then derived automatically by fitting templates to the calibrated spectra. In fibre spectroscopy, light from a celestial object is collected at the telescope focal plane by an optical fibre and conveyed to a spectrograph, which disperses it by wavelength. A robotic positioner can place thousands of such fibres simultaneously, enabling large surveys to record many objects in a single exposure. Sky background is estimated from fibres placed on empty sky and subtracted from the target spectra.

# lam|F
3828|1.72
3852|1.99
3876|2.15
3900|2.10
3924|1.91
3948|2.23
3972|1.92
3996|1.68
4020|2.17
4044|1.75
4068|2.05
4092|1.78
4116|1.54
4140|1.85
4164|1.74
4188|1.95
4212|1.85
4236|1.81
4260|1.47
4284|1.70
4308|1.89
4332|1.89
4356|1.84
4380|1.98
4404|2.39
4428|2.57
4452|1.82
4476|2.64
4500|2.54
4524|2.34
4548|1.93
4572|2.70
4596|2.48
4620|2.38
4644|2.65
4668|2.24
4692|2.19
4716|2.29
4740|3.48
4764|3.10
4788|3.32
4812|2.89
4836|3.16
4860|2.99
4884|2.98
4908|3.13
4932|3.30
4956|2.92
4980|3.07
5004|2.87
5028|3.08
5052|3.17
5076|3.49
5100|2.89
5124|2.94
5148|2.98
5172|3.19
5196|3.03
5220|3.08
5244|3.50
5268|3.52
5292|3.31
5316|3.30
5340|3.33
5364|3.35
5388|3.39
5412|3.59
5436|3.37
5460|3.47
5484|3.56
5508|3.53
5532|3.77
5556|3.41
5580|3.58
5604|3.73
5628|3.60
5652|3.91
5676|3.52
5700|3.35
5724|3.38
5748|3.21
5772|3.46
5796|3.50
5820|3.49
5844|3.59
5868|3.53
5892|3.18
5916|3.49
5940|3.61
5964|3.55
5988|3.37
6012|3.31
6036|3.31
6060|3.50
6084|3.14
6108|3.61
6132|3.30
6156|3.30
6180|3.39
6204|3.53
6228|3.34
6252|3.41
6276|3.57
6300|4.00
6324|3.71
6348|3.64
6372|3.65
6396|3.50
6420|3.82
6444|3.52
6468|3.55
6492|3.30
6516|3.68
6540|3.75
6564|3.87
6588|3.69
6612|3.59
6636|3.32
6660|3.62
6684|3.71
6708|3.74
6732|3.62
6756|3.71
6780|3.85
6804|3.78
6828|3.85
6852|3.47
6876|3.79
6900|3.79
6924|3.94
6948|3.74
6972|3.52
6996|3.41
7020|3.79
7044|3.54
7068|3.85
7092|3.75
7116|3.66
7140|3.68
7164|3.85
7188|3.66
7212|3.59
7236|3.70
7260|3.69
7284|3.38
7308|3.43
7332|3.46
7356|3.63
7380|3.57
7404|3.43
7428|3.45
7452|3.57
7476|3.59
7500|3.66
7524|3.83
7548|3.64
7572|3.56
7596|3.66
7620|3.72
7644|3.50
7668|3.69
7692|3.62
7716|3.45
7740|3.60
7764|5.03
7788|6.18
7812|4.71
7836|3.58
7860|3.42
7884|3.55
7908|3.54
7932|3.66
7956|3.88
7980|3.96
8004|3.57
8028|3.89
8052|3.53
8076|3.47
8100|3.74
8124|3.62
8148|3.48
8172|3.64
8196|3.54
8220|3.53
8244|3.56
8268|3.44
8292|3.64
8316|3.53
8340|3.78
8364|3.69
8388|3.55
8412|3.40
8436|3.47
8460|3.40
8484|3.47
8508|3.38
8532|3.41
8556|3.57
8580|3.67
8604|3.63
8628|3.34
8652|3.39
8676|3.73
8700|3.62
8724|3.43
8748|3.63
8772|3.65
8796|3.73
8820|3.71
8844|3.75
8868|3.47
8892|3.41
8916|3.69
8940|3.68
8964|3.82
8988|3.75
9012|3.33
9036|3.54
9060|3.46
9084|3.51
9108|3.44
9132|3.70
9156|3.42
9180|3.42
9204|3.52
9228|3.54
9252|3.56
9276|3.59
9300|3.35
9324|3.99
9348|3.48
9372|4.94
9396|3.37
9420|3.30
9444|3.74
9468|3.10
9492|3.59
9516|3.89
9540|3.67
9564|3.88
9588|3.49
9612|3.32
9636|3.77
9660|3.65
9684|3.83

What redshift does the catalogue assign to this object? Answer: 0.185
